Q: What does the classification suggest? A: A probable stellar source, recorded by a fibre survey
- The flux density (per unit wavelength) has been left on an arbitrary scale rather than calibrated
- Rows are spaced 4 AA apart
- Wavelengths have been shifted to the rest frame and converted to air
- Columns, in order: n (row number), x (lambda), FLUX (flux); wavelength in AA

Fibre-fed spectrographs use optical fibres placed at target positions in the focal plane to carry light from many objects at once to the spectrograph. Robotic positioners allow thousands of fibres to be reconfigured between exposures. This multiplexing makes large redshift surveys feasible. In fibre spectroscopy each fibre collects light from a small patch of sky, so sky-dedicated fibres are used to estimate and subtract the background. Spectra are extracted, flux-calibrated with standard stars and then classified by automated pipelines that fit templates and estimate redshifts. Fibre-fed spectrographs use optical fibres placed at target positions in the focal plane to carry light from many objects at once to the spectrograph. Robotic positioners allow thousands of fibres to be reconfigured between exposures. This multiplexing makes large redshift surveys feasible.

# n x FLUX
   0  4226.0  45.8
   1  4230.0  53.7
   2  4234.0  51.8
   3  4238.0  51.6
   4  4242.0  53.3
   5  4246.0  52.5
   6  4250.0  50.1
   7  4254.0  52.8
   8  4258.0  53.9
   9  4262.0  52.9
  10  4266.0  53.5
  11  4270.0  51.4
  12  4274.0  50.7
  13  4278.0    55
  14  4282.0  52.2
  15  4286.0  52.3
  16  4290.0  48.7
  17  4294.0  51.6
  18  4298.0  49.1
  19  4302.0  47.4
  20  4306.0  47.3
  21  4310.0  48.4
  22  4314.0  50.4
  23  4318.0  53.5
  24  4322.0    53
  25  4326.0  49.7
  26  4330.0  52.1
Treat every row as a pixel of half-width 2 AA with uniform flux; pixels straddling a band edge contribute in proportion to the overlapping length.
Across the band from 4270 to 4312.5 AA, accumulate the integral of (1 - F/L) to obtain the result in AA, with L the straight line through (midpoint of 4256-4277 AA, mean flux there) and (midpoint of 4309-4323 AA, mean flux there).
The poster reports 1.4 AA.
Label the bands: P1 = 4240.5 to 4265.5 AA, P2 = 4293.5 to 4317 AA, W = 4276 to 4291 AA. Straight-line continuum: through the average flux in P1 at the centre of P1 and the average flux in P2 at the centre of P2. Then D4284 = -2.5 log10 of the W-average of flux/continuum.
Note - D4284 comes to -0.04 mag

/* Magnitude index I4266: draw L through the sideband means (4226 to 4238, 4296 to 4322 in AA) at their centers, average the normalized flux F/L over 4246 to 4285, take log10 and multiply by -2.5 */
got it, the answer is -0.04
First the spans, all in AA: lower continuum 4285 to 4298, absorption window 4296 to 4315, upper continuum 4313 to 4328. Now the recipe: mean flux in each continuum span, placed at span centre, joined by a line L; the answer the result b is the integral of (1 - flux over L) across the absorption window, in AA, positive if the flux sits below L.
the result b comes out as 1.0 AA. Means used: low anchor 50.5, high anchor 51.7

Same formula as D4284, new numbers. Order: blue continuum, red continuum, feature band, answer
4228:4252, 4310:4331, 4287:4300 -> 0.04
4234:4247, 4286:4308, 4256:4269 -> -0.05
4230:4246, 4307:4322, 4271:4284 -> -0.02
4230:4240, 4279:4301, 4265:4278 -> -0.02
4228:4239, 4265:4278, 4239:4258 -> 0.00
